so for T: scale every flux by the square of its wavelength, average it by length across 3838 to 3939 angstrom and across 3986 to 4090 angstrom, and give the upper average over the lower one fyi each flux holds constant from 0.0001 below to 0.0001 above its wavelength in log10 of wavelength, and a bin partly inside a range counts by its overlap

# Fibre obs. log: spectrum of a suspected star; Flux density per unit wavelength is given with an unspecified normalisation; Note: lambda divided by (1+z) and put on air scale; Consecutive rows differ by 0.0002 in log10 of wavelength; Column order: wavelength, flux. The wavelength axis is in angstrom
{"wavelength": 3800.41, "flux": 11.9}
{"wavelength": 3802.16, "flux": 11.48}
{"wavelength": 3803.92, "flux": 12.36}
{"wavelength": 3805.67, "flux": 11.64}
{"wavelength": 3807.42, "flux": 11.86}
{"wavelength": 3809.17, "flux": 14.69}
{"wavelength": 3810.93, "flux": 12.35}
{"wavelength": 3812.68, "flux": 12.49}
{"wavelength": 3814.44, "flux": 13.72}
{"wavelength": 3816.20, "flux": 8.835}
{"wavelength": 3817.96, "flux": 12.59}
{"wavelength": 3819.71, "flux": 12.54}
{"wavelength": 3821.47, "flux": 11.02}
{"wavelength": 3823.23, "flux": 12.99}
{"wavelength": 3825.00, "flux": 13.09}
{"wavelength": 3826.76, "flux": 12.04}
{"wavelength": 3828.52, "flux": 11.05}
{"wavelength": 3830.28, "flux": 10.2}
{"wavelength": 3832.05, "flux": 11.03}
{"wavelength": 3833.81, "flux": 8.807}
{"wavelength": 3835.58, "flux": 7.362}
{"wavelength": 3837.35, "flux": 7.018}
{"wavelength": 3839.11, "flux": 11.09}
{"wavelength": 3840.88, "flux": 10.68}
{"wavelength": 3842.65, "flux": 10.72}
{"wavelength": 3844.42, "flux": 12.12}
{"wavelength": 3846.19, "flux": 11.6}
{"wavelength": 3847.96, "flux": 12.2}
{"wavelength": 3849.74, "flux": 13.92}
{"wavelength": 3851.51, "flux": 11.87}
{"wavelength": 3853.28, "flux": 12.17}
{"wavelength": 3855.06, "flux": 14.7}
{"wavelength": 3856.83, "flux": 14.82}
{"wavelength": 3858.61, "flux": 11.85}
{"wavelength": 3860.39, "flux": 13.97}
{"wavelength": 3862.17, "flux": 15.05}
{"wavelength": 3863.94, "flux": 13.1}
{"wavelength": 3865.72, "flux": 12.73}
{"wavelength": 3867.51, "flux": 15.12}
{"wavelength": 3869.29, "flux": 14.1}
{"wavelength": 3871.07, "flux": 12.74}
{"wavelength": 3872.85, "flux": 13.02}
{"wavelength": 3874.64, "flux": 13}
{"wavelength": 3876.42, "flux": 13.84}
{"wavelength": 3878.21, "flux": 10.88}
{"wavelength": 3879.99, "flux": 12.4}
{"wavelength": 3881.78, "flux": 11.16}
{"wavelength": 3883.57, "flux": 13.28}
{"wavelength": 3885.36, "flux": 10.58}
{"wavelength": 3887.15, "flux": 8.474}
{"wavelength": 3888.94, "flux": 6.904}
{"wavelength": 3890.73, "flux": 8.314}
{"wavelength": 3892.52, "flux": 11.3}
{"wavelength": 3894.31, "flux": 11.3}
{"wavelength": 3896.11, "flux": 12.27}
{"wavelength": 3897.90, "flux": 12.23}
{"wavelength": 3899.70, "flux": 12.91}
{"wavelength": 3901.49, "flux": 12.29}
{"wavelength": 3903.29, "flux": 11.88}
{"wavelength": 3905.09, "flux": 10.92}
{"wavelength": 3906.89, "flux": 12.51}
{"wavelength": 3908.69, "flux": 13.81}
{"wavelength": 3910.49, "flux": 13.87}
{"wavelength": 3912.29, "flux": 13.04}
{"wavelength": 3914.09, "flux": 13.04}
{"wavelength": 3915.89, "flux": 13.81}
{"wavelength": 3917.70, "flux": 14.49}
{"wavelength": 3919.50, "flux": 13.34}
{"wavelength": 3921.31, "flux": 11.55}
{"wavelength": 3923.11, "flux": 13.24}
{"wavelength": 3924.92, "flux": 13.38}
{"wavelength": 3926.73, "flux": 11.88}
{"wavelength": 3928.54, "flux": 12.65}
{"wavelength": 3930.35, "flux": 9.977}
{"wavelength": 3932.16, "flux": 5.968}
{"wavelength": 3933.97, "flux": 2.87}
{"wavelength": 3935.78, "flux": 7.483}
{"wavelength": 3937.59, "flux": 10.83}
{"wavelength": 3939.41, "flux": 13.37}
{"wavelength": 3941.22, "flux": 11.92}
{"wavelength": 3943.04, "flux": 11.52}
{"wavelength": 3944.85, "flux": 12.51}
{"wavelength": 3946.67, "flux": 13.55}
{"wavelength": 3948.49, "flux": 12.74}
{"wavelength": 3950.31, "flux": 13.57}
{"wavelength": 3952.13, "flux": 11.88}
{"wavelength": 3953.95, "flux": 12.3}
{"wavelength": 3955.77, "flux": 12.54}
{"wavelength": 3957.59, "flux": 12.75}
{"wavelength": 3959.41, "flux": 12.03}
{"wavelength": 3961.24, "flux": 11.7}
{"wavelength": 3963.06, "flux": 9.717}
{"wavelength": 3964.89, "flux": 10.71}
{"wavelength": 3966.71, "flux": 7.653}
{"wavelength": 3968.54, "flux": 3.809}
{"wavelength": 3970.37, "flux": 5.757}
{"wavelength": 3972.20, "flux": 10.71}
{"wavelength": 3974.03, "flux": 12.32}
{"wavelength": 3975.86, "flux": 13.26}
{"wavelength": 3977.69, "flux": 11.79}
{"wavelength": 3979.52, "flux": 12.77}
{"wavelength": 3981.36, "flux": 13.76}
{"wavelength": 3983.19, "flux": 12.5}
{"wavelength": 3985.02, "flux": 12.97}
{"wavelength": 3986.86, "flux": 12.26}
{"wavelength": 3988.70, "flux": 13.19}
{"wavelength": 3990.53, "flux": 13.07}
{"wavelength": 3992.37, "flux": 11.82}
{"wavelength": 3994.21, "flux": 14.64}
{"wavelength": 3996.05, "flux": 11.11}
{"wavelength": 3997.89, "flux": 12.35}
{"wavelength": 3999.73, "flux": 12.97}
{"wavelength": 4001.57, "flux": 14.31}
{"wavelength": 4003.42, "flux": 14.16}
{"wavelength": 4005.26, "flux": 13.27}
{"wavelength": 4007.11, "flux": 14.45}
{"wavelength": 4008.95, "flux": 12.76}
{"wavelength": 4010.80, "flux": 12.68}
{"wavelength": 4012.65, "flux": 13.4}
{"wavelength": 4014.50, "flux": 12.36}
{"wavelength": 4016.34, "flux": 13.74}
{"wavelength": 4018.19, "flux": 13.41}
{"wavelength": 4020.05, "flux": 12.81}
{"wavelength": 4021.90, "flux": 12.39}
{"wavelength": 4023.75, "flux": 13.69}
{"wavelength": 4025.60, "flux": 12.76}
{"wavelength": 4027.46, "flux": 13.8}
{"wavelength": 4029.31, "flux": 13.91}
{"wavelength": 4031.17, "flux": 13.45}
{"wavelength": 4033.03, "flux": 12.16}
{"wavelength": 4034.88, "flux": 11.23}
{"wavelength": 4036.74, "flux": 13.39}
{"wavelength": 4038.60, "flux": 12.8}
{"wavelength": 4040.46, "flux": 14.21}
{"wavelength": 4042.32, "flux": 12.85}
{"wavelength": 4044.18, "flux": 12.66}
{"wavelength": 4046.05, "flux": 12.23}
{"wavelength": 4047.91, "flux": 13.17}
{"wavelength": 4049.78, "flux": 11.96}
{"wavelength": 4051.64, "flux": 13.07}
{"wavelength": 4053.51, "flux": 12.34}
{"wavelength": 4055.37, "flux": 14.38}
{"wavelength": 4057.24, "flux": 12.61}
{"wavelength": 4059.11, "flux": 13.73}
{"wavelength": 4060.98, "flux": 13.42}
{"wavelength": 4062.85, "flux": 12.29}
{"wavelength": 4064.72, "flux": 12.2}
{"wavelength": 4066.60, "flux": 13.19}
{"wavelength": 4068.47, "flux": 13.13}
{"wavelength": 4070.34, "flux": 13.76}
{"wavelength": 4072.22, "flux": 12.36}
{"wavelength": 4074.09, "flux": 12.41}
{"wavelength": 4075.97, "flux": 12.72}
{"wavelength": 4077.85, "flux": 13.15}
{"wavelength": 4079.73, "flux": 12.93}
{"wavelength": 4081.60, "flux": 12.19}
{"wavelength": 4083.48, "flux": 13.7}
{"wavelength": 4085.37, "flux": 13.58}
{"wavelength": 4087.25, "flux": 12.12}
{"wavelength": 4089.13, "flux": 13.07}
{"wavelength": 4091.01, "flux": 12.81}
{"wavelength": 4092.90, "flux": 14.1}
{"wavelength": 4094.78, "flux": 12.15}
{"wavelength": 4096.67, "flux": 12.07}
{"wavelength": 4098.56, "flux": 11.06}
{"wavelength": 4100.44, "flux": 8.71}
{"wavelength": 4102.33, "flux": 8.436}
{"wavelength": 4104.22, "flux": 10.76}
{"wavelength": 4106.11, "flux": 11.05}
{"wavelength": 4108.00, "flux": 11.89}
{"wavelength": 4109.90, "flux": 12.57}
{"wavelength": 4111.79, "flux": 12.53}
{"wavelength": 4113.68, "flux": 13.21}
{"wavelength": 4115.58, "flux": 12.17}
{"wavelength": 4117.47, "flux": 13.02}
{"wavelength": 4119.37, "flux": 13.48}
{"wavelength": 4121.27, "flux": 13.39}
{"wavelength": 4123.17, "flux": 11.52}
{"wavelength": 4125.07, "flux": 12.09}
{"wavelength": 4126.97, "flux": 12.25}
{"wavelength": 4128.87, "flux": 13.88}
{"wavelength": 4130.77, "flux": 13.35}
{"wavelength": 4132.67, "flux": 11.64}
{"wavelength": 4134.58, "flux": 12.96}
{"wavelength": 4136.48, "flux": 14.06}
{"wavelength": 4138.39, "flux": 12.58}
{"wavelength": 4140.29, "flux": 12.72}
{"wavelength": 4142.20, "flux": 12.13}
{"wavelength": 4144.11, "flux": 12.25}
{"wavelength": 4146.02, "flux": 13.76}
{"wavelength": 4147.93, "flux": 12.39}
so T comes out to 1.17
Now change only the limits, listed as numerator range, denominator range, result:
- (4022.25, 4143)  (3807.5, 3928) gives 1.16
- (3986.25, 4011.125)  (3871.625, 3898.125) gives 1.23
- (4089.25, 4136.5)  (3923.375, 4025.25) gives 1.10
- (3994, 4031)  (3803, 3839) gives 1.28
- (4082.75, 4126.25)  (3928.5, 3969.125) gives 1.23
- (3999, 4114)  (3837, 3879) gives 1.11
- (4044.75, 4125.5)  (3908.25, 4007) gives 1.12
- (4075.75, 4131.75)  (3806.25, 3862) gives 1.19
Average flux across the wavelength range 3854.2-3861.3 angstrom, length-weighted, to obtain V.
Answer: 13.8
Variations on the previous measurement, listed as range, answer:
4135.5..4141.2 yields 13.1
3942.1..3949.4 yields 12.6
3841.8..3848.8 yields 11.7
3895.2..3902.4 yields 12.4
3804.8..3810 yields 12.7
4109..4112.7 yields 12.6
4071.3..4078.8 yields 12.7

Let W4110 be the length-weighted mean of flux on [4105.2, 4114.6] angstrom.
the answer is 12.3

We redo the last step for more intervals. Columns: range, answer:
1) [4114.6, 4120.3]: 12.9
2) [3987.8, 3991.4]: 13.2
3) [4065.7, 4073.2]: 13.1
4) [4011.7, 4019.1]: 13.2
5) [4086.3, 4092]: 12.7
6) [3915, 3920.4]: 13.9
